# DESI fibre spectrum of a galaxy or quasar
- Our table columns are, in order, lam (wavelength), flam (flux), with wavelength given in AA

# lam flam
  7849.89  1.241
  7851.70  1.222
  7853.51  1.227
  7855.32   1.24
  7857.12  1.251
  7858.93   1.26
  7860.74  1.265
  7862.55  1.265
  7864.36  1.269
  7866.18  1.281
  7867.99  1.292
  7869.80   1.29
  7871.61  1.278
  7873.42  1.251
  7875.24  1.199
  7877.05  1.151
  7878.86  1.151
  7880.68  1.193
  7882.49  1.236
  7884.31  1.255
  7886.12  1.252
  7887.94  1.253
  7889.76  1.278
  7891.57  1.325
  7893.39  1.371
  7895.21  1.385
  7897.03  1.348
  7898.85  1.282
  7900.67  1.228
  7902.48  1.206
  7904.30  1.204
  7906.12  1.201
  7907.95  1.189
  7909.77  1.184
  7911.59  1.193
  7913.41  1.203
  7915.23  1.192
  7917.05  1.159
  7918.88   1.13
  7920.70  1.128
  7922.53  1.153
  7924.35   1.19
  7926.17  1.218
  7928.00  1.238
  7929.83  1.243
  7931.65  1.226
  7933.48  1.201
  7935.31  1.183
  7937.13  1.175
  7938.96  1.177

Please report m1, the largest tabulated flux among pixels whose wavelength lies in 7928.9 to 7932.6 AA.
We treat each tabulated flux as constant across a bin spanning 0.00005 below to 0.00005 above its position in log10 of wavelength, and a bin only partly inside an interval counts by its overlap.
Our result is 1.243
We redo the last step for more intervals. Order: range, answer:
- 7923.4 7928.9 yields 1.238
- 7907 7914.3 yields 1.203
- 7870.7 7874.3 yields 1.278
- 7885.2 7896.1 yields 1.385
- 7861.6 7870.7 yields 1.292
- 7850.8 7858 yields 1.251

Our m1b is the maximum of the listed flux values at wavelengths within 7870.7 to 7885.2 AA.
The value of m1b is 1.278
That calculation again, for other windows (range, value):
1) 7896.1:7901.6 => 1.348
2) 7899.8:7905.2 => 1.228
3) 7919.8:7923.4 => 1.153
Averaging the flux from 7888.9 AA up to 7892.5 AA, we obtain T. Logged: 1.3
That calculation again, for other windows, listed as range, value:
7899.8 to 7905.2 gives 1.21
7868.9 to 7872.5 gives 1.28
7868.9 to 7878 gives 1.23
